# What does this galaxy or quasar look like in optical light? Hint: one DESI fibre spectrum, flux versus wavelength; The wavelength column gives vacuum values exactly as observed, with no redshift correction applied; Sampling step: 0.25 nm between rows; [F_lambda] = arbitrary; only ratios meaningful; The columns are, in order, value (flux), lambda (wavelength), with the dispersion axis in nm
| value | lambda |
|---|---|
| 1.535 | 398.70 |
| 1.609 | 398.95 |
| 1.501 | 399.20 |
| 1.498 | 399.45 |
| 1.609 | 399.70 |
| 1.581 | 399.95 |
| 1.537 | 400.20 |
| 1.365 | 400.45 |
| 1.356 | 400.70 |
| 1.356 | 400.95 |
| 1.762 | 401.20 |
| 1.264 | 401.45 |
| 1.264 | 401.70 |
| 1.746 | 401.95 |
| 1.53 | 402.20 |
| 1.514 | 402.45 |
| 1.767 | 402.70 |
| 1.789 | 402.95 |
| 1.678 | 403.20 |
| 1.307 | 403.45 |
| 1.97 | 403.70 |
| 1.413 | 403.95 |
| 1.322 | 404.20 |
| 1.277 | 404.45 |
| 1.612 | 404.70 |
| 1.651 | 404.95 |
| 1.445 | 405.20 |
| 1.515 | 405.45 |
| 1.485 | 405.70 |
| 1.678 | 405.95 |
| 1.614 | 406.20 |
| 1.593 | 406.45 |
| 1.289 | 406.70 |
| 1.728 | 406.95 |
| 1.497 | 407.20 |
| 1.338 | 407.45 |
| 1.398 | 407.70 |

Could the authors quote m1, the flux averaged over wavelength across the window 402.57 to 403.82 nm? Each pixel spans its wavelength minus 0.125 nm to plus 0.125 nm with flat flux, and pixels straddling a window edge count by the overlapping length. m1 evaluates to 1.7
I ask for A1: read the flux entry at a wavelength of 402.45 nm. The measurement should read 1.514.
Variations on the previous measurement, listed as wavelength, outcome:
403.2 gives 1.678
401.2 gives 1.762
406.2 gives 1.614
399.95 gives 1.581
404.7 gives 1.612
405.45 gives 1.515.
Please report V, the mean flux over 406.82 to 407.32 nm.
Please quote 1.61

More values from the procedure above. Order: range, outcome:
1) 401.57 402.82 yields 1.56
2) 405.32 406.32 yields 1.57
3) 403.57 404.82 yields 1.52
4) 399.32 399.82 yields 1.55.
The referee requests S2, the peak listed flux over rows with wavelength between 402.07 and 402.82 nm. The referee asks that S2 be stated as 1.767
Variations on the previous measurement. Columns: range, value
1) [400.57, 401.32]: 1.762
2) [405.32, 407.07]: 1.728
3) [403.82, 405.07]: 1.651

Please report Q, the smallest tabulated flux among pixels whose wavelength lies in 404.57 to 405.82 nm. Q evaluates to 1.445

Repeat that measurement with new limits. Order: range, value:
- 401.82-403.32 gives 1.514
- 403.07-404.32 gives 1.307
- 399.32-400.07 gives 1.498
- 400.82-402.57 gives 1.264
